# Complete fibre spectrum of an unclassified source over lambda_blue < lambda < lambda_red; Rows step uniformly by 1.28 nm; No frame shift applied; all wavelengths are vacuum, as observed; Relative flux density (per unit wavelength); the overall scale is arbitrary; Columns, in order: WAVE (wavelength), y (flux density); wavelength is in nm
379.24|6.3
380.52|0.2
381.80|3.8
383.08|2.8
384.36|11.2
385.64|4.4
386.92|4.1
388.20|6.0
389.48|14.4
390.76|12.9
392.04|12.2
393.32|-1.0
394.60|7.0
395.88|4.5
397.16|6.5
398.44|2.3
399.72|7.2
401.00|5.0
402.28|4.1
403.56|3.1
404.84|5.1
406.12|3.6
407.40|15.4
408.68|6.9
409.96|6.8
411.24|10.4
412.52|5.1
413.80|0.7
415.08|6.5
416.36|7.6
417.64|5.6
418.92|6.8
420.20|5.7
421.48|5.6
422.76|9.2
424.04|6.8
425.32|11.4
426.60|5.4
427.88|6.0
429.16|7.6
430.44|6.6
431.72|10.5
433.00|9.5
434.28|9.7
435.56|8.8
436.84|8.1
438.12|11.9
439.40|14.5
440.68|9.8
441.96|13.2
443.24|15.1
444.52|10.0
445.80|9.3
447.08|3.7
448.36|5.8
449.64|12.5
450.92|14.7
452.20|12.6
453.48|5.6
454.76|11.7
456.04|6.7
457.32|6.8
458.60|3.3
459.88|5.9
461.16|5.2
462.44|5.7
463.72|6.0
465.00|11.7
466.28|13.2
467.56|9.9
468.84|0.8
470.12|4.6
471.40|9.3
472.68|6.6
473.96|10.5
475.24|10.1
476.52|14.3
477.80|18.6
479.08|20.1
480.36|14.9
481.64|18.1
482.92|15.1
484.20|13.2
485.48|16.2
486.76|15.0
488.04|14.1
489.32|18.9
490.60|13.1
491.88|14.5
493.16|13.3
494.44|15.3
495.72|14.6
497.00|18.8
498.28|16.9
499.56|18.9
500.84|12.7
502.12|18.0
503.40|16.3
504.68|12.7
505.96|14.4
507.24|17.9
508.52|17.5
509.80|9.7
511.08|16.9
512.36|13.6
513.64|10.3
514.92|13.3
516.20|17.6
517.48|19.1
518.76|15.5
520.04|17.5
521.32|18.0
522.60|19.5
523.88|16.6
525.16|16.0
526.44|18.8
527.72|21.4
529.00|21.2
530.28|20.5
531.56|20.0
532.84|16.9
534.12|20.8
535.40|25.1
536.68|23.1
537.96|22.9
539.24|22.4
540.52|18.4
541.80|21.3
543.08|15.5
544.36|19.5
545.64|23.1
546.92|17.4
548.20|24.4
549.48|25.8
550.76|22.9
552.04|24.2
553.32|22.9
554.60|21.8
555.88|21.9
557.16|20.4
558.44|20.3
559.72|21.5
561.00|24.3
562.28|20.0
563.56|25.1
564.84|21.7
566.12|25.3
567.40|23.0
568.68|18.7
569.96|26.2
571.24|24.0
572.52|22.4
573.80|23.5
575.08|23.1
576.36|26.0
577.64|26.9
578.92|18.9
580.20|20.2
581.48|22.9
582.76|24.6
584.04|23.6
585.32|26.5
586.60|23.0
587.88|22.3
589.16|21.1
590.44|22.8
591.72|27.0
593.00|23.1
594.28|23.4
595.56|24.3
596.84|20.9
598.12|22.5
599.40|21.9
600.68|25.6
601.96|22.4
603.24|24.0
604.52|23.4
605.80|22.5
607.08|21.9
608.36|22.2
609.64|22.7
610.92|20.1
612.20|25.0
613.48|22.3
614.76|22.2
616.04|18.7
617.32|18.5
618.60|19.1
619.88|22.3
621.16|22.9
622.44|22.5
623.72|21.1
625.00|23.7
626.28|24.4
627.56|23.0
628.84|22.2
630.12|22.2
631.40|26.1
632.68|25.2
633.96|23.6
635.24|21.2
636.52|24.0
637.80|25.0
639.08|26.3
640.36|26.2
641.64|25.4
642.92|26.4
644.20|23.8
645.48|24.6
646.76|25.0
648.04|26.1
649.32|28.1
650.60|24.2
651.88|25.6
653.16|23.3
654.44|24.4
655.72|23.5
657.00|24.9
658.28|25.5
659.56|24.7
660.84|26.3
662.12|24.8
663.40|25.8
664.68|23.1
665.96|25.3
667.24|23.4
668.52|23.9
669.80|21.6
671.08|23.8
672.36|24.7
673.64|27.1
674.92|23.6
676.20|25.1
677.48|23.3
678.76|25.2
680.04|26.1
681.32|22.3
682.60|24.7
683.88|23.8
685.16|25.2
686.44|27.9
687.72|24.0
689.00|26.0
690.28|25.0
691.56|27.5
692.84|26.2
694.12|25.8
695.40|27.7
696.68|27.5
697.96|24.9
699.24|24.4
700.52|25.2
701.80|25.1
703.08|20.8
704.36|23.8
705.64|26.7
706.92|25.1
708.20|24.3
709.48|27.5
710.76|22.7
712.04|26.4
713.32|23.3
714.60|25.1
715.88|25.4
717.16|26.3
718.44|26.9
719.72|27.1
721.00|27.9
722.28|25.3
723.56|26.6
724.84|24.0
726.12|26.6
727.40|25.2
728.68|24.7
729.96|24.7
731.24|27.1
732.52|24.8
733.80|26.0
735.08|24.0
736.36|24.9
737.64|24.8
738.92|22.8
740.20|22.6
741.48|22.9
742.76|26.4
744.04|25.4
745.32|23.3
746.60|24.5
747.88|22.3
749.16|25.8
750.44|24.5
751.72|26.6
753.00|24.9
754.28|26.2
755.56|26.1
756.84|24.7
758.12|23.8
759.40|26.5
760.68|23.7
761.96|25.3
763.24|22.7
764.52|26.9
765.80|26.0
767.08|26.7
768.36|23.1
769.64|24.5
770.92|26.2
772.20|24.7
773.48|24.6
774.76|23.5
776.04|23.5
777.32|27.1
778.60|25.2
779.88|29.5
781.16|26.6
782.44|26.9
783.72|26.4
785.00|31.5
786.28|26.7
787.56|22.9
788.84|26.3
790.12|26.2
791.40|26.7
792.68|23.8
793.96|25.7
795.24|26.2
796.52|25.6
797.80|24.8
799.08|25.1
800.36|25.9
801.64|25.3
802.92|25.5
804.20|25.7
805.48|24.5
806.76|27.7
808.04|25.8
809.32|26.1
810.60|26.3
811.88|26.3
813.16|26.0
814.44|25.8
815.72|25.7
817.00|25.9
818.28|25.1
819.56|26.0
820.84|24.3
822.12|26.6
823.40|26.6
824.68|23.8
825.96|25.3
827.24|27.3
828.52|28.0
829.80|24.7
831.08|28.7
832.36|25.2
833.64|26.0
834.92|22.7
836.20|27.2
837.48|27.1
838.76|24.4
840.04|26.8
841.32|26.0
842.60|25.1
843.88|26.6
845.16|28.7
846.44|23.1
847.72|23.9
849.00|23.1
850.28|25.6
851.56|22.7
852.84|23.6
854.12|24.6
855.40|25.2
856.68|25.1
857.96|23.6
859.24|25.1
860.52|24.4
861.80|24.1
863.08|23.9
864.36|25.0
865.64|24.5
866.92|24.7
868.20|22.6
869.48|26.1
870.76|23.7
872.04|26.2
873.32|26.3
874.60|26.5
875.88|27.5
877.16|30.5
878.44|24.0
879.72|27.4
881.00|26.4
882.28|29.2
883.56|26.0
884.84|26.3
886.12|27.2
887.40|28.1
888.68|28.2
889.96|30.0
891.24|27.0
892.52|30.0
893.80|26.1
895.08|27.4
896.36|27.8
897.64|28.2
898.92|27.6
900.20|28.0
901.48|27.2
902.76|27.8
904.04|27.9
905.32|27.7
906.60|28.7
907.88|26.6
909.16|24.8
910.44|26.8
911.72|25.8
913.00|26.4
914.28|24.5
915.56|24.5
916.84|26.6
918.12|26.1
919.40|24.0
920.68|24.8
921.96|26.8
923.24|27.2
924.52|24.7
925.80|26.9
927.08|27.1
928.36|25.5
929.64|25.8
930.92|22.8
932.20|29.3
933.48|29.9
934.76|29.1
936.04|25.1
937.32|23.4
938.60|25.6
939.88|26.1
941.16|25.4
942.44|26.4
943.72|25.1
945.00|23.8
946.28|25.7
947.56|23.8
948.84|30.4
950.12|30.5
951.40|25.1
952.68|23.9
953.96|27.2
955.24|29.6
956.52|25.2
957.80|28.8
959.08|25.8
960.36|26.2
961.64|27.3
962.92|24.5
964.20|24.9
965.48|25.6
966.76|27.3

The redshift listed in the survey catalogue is 0.19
